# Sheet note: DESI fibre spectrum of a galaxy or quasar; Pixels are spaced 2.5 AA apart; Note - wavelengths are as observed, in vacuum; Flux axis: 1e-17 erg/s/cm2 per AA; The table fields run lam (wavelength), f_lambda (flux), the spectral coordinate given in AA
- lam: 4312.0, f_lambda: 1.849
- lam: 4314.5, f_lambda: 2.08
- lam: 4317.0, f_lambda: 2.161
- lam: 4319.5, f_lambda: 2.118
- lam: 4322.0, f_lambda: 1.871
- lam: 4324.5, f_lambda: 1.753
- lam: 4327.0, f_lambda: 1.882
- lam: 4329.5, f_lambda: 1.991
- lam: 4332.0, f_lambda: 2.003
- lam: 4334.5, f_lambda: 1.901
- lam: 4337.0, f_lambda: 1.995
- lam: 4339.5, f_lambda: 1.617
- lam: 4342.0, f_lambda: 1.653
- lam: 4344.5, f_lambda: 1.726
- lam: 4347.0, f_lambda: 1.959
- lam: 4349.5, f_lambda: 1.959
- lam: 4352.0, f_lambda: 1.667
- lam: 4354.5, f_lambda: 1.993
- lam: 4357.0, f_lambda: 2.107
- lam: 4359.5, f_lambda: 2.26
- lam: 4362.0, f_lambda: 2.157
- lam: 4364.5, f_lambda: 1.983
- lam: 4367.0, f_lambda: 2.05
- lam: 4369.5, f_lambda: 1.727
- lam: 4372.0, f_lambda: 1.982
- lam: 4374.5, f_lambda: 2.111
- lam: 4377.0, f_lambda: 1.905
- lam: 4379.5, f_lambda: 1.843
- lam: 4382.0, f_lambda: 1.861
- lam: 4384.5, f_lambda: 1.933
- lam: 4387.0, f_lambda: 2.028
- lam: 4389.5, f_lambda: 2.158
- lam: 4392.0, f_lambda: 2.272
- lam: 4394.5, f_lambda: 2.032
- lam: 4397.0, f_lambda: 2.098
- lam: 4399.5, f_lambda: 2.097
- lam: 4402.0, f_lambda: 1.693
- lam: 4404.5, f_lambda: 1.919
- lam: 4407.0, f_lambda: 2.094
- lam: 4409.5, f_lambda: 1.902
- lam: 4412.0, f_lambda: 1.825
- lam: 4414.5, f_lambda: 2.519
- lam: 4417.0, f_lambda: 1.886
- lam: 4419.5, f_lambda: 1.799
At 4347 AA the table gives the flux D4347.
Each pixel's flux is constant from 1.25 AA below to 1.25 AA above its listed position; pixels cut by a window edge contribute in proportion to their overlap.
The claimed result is 1.959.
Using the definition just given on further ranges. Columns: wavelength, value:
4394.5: 2.032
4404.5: 1.919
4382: 1.861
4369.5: 1.727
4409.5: 1.902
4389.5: 2.158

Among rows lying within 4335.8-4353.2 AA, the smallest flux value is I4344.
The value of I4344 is 1.617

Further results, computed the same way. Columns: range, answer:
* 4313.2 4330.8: 1.753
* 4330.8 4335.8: 1.901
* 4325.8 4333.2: 1.882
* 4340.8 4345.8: 1.653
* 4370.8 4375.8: 1.982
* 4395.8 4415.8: 1.693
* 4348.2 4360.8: 1.667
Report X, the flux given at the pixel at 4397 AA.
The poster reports 2.098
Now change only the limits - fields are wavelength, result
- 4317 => 2.161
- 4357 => 2.107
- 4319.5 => 2.118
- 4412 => 1.825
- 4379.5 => 1.843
